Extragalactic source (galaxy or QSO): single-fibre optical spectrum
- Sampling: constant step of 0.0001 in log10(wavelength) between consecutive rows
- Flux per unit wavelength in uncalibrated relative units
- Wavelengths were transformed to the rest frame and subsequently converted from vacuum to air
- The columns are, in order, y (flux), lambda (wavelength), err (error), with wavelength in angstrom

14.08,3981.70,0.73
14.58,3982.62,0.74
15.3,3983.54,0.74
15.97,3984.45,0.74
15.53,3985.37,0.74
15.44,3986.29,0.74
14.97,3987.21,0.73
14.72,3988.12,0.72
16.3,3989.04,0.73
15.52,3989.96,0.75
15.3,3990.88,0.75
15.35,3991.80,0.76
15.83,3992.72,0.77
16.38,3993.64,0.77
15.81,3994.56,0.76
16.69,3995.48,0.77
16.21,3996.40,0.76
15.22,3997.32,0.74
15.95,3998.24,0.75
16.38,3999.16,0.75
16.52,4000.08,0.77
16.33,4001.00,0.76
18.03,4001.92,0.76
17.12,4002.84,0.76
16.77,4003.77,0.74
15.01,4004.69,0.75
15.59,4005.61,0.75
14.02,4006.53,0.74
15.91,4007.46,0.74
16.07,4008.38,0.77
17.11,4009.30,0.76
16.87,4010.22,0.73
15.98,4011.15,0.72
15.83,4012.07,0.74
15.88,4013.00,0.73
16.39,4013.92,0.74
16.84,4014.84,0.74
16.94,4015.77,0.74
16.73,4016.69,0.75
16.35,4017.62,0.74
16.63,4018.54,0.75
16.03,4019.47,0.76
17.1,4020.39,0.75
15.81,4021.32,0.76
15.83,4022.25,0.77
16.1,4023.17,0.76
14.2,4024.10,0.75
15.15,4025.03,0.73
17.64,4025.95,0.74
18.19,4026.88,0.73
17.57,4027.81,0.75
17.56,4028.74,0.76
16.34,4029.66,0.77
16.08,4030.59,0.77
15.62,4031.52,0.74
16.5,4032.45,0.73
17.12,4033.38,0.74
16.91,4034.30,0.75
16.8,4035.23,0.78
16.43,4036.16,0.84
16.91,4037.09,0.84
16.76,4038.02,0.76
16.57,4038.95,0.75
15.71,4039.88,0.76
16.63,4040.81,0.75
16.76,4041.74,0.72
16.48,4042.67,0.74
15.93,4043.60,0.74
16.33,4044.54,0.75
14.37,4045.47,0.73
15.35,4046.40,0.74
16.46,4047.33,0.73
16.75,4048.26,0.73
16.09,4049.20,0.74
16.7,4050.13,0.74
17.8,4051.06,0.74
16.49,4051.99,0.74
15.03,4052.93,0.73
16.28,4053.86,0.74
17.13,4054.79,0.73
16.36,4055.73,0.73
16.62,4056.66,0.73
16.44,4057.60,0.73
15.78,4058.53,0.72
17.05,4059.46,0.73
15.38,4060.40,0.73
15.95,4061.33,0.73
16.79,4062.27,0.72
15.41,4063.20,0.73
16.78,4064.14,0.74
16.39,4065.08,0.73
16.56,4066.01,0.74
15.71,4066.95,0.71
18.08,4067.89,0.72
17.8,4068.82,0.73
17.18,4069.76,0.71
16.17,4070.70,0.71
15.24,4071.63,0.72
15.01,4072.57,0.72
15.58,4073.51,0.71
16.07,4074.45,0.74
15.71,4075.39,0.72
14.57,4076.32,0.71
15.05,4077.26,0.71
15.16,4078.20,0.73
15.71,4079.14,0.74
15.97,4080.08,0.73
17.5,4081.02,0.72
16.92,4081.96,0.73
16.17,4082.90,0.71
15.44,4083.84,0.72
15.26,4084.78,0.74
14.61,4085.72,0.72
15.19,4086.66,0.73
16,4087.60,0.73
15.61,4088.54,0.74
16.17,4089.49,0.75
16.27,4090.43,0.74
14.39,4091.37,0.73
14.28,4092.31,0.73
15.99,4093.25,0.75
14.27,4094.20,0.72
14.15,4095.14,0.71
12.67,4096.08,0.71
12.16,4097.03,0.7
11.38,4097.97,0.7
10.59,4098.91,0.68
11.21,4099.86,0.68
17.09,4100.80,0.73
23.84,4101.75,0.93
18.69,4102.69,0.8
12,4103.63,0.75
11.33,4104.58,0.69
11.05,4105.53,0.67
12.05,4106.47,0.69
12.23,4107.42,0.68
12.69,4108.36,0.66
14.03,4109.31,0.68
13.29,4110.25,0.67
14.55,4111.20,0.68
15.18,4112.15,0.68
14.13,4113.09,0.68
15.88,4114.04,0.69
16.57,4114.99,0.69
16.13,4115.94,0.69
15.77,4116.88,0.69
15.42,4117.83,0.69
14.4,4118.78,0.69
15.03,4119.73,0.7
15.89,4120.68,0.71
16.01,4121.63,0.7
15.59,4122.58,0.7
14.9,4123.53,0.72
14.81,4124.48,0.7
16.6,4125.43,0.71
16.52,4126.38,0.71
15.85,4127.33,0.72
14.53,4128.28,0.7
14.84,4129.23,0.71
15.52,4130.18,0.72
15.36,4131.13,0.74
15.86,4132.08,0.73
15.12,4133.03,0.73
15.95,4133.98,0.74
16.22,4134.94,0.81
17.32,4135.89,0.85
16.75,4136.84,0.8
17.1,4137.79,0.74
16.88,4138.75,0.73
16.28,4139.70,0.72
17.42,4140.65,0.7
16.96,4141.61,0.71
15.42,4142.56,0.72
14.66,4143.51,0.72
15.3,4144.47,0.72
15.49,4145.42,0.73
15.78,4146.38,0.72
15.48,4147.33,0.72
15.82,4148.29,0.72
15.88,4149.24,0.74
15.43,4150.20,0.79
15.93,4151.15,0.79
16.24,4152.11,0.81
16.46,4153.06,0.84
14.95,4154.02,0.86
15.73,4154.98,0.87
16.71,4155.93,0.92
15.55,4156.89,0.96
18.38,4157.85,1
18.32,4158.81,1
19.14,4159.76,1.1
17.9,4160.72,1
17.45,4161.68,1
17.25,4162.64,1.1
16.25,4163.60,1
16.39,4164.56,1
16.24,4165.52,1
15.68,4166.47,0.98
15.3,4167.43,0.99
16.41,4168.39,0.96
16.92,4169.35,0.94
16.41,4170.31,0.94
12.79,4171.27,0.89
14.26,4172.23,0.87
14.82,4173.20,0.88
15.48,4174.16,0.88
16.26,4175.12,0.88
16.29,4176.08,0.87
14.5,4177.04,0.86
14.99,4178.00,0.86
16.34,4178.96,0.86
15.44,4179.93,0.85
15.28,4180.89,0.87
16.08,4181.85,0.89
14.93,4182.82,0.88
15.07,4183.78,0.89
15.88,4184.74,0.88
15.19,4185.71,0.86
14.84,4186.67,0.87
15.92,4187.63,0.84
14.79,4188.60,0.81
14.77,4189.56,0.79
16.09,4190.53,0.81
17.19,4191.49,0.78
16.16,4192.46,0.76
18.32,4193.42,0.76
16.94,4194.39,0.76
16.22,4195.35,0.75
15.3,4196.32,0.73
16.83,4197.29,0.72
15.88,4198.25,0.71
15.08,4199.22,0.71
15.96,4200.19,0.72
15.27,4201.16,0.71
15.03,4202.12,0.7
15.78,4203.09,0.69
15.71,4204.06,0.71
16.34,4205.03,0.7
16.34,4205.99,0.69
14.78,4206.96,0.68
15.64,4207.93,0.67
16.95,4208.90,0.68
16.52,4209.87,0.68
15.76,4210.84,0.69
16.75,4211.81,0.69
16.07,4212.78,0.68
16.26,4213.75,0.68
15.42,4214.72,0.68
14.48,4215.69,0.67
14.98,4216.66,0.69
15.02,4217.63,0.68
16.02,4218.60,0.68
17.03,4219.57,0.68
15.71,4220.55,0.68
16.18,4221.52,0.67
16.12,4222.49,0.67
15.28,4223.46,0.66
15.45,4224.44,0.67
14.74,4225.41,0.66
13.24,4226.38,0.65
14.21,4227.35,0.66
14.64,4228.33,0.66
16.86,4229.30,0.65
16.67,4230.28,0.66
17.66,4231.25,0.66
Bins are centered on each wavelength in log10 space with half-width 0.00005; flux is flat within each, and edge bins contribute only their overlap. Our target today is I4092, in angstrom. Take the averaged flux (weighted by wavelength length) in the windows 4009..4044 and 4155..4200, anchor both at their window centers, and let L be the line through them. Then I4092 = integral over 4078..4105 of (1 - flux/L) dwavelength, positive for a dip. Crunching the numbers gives 2.1 angstrom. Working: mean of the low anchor 16.5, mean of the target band 15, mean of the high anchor 16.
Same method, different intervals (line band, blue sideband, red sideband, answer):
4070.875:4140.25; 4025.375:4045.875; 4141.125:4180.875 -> 4.8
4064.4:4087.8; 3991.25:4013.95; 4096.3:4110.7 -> -2.8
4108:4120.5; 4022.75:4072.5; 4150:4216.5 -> 1.0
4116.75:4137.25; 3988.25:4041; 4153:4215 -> 0.6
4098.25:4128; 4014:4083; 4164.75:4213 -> 2.4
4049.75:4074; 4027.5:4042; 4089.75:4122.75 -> -0.9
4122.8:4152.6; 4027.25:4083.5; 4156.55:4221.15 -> 0.4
